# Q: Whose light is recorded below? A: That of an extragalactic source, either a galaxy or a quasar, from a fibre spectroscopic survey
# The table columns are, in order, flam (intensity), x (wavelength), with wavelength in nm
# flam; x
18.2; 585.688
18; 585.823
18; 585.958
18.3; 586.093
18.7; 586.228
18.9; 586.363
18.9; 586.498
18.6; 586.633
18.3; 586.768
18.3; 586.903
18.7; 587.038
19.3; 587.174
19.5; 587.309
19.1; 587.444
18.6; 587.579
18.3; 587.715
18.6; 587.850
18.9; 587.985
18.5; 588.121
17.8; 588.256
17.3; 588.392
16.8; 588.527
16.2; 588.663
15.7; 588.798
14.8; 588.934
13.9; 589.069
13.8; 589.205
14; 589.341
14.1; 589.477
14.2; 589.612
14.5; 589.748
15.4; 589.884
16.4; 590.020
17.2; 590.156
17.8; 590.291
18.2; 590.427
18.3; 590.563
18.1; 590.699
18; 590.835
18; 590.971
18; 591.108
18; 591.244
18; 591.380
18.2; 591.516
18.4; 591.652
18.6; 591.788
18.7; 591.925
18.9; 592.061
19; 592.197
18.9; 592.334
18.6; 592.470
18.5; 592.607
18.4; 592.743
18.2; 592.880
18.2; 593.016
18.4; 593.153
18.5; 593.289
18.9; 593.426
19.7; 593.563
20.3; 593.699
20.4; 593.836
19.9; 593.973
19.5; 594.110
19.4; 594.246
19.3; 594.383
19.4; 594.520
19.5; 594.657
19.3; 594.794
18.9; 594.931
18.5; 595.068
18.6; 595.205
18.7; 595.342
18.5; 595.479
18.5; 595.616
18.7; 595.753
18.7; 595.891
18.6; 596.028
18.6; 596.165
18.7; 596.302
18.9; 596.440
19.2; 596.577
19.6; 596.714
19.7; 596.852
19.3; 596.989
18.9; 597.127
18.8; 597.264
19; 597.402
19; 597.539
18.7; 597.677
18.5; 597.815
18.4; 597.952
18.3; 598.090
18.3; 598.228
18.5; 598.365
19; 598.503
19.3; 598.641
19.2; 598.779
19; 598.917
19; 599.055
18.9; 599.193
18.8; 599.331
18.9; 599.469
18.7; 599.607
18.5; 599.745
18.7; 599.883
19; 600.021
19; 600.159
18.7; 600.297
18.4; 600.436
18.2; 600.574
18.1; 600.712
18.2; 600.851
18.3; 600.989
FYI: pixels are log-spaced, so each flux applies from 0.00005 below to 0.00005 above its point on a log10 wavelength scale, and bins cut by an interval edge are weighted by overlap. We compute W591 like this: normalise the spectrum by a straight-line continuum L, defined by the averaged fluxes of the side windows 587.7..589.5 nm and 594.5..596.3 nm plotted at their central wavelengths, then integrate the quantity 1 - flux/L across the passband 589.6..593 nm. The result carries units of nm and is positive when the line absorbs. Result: -0.10 nm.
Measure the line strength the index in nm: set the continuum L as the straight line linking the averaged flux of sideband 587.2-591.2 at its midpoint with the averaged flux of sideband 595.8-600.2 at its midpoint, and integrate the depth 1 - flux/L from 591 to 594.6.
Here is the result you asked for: -0.229 nm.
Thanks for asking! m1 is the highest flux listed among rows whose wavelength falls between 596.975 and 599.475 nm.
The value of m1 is 19.3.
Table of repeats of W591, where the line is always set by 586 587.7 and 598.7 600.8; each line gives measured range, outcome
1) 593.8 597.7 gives -0.07 nm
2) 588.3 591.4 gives 0.39 nm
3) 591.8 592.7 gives 0.00 nm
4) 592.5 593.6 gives 0.01 nm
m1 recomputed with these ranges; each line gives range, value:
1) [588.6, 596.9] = 20.4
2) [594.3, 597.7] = 19.7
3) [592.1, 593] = 19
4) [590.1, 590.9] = 18.3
